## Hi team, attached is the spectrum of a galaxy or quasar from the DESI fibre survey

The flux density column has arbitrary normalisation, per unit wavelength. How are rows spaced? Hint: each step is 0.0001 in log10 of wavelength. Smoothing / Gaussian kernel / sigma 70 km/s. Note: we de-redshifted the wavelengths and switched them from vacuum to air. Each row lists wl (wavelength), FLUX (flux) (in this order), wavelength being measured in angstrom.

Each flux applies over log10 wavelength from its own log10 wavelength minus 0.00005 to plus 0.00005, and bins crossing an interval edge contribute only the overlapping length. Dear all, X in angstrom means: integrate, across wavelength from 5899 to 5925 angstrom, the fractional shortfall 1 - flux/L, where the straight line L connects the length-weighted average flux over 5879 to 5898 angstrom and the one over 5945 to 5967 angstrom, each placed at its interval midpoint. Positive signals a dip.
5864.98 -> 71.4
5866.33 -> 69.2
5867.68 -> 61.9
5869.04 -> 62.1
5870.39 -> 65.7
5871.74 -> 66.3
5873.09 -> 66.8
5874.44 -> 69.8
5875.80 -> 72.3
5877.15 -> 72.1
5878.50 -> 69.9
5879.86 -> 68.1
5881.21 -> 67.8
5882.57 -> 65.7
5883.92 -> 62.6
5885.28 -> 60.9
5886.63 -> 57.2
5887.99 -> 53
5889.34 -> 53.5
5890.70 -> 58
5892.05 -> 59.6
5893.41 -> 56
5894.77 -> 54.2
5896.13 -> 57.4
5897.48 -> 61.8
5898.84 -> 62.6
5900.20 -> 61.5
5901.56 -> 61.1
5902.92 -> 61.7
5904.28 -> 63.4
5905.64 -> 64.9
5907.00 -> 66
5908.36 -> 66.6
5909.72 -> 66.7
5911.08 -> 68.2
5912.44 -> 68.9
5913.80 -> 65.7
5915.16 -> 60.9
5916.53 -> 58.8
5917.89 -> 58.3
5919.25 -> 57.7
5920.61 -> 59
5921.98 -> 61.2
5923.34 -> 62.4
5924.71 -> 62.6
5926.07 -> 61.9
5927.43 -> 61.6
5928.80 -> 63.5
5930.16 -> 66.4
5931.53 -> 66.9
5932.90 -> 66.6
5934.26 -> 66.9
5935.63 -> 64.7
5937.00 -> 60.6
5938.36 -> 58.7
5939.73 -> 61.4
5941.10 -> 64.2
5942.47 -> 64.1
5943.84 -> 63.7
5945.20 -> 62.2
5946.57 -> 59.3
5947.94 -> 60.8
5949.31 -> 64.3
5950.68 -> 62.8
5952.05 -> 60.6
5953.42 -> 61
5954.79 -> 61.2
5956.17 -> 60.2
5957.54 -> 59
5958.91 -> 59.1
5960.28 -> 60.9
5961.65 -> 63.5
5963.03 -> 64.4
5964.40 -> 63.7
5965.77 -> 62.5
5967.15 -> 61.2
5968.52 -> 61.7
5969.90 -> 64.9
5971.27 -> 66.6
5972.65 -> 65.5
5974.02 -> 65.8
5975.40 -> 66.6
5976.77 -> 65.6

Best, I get -1.09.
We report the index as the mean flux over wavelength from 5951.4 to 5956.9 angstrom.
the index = 60.7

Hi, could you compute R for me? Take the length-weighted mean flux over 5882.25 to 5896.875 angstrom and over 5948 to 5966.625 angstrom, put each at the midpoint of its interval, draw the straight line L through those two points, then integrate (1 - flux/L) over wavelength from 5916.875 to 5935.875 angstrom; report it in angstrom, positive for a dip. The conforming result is -0.87 angstrom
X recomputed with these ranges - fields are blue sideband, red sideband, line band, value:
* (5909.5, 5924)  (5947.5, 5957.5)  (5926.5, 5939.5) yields -0.4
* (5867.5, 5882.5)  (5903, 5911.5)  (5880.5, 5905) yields 2.4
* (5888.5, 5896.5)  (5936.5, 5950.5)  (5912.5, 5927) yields -0.5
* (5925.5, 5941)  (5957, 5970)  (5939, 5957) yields 0.2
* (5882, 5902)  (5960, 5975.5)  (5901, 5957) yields -1.4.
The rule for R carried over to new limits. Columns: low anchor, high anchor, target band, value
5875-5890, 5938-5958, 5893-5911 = 0.3 angstrom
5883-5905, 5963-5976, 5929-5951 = -0.4 angstrom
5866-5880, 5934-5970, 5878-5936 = 2.5 angstrom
